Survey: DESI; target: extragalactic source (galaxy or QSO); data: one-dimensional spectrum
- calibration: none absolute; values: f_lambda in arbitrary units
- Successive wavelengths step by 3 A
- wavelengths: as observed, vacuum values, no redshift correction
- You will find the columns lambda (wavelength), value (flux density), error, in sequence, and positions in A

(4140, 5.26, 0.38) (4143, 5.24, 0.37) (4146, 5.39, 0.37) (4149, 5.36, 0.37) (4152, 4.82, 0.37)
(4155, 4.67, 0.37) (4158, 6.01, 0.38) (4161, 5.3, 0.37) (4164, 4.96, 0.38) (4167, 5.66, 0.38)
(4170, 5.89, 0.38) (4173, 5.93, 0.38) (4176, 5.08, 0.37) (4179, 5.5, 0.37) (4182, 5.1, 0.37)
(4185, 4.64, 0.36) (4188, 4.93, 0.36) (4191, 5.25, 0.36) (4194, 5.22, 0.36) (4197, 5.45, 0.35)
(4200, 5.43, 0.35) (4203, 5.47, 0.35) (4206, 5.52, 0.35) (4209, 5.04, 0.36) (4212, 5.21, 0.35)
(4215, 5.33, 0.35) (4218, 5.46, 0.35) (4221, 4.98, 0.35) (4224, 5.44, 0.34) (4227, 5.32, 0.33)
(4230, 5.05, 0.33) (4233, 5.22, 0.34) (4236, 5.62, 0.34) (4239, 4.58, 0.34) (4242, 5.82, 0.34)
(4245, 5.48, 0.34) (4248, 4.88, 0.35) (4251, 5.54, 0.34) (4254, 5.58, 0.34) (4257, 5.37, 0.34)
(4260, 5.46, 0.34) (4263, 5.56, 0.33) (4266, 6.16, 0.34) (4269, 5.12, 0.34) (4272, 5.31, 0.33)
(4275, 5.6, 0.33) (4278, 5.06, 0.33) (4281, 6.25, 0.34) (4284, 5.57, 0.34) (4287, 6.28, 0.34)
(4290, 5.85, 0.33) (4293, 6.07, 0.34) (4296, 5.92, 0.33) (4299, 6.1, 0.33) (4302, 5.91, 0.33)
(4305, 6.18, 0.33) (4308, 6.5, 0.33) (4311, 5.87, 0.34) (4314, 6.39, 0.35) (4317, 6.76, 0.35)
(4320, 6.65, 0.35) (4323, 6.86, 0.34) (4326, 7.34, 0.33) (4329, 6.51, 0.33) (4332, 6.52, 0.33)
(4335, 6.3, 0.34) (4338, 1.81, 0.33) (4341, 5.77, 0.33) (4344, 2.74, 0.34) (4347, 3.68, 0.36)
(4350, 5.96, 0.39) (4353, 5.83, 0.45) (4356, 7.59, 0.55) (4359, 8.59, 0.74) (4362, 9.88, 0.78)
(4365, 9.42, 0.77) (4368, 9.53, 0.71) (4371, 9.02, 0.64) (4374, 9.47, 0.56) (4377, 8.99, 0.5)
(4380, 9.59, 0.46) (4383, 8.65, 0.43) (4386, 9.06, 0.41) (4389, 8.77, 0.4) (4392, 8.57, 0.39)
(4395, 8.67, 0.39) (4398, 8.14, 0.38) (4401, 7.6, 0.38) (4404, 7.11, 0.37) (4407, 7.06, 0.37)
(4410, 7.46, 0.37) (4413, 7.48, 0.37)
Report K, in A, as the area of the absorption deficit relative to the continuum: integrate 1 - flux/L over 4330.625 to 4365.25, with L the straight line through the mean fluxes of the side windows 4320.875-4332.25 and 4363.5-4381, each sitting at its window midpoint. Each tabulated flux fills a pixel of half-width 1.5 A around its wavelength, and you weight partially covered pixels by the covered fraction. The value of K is 8.7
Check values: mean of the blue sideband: 6.83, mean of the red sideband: 9.33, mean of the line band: 6.06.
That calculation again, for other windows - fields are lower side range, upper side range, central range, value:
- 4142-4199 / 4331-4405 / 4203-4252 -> 5.27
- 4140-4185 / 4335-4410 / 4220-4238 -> 2.28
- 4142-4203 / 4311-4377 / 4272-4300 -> 2.15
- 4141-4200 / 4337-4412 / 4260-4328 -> 6.55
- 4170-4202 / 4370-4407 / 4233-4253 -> 2.87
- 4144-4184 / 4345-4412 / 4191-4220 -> 2.65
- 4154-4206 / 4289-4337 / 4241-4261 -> 1.44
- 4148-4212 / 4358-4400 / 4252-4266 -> 2.49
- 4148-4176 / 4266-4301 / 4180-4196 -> 1.20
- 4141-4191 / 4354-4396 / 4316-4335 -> 3.16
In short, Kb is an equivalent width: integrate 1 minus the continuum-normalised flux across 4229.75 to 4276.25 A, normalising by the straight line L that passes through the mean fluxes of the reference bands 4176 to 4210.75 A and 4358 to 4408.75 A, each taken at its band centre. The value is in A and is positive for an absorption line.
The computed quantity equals 6.69 A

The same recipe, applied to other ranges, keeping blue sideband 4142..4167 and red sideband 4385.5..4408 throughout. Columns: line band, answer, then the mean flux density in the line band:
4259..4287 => 4.4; 5.61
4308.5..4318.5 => 1.1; 6.36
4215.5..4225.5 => 1.2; 5.3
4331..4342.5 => 3.7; 5.04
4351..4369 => -1.6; 8.37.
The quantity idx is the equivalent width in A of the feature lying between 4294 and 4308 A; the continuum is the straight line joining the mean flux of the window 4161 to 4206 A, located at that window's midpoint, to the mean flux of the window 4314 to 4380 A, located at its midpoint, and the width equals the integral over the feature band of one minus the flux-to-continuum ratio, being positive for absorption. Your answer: 0.9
